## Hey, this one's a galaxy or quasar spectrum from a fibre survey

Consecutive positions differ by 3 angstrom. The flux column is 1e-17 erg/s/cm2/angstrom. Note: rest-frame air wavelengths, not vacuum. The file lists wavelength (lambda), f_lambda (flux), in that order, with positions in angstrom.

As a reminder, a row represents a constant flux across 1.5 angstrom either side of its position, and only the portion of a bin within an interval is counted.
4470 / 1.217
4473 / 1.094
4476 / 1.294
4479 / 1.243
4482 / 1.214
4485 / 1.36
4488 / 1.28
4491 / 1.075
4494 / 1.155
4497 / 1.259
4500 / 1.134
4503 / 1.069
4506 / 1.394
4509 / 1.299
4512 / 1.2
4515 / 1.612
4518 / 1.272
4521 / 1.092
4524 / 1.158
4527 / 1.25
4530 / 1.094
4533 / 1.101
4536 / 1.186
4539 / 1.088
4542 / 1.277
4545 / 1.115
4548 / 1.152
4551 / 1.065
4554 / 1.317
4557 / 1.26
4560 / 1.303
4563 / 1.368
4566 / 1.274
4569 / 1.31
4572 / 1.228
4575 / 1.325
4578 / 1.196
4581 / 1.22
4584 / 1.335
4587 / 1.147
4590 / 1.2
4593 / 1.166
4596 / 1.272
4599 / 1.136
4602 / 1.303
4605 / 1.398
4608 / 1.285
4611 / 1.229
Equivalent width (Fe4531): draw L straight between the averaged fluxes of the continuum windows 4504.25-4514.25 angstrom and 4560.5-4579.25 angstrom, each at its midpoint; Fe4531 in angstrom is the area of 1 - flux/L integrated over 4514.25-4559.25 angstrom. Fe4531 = 3.6 angstrom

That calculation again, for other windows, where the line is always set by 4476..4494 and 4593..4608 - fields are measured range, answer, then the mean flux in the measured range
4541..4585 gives 0.3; 1.25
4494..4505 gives 0.6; 1.17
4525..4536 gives 0.8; 1.15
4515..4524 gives 0.0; 1.25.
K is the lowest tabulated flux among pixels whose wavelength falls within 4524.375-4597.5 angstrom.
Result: 1.065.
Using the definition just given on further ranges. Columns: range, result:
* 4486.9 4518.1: 1.069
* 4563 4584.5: 1.196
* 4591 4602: 1.136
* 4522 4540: 1.088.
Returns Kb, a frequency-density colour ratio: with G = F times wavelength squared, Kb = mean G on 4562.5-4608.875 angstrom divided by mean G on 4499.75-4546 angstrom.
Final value 1.1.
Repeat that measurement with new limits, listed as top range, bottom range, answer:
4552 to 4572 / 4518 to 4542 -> 1.14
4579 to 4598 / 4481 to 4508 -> 1.04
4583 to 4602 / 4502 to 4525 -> 0.99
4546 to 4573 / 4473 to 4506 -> 1.07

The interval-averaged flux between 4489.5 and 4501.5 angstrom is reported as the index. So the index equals 1.16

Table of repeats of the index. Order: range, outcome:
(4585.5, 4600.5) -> 1.18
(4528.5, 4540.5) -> 1.12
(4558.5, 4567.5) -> 1.32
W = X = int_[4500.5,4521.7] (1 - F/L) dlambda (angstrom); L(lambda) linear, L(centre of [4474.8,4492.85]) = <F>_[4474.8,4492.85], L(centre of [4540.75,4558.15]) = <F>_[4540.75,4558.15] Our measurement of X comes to -0.95 angstrom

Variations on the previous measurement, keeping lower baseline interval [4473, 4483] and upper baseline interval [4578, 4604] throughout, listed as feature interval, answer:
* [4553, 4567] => -0.91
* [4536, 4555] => 0.92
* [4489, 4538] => 0.74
